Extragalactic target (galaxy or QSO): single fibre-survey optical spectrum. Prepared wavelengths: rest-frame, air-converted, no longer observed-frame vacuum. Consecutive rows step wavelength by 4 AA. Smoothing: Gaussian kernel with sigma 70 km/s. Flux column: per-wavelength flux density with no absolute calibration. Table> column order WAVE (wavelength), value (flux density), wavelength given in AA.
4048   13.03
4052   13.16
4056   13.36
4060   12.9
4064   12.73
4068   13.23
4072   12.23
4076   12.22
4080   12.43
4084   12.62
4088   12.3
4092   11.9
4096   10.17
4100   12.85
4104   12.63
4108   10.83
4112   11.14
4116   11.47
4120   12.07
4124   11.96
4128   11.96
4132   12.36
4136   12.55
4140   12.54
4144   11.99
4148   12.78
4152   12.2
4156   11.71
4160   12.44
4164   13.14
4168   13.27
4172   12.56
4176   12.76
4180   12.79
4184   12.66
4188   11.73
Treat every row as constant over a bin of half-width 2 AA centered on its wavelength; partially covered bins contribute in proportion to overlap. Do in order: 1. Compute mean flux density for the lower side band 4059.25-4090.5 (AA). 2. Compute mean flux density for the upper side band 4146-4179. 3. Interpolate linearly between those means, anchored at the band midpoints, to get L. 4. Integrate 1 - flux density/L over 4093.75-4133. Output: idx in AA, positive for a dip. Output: 2.7 AA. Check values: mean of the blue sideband 12.6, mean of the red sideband 12.6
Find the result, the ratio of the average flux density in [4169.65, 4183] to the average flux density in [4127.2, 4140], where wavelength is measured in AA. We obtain 1.0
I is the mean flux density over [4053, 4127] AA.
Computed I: 12.2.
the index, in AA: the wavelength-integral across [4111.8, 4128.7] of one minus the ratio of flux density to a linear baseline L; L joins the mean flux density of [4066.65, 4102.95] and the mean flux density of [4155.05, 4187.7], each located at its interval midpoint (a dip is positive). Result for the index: 0.9 AA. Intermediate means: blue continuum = 12.2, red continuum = 12.6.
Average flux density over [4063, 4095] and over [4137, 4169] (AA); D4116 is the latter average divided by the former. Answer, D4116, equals 1.01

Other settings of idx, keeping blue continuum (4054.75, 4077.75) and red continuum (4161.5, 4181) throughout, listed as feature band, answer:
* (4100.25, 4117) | 1.5 AA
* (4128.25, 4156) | 1.2 AA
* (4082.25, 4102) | 1.3 AA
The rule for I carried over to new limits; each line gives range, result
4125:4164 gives 12.3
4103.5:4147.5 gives 12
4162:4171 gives 13.1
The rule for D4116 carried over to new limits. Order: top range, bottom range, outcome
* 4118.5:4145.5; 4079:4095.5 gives 1.01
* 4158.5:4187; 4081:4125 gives 1.08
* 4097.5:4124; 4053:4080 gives 0.93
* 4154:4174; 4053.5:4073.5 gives 0.98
